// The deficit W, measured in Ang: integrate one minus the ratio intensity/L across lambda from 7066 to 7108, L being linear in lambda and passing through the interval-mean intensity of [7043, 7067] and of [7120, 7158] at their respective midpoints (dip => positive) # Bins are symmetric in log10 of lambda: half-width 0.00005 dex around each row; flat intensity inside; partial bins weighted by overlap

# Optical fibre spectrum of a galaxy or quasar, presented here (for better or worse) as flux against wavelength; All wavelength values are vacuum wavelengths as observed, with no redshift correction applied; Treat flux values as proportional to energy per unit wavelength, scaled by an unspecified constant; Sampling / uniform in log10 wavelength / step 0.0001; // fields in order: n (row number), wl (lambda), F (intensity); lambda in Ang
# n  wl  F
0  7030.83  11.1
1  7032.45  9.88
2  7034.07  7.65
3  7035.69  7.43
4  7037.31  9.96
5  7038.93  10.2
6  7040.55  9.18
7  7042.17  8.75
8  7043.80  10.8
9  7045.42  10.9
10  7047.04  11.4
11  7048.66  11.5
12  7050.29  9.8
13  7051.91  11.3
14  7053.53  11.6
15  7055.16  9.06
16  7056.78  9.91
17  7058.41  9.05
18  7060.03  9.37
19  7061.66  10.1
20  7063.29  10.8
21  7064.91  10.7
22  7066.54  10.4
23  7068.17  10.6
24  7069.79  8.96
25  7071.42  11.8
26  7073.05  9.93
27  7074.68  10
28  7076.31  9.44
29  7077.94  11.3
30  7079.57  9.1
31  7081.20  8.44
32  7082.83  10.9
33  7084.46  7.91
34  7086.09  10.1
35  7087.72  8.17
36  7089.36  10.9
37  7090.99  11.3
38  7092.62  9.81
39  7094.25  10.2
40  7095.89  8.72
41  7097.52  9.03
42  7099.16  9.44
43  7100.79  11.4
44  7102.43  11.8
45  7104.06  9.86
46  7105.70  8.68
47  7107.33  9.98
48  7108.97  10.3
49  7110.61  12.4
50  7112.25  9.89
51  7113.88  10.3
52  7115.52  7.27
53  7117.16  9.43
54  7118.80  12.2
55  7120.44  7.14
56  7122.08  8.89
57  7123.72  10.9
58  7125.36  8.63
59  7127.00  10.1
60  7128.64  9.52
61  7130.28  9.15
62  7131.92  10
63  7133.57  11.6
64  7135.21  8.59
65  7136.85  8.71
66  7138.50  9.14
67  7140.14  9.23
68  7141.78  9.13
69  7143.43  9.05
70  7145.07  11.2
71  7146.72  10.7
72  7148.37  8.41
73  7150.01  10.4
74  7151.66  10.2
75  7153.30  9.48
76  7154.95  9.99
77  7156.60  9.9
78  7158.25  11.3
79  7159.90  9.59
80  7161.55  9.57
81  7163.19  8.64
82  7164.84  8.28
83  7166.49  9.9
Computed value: 0.85 Ang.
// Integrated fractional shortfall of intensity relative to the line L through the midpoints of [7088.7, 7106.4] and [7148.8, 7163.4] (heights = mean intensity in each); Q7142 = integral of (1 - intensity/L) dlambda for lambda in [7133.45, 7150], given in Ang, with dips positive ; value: 0.7 Ang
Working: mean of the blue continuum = 10.1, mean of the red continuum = 9.92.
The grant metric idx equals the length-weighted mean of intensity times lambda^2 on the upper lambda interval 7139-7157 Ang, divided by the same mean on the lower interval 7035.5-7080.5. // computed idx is 0.99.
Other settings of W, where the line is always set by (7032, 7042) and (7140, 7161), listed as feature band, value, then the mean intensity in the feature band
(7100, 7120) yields -1.4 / 10.2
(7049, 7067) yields -2.1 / 10.2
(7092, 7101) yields -0.2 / 9.66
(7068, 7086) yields -1.0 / 9.84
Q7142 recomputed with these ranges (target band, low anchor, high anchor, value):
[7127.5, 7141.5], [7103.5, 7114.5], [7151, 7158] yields 0.8 Ang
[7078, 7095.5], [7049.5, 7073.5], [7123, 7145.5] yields 0.5 Ang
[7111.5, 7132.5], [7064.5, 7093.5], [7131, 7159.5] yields 0.8 Ang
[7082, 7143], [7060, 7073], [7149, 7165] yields 2.0 Ang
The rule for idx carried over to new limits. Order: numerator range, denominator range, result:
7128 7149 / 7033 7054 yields 0.98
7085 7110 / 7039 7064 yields 0.99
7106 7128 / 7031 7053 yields 1.00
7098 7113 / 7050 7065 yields 1.04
